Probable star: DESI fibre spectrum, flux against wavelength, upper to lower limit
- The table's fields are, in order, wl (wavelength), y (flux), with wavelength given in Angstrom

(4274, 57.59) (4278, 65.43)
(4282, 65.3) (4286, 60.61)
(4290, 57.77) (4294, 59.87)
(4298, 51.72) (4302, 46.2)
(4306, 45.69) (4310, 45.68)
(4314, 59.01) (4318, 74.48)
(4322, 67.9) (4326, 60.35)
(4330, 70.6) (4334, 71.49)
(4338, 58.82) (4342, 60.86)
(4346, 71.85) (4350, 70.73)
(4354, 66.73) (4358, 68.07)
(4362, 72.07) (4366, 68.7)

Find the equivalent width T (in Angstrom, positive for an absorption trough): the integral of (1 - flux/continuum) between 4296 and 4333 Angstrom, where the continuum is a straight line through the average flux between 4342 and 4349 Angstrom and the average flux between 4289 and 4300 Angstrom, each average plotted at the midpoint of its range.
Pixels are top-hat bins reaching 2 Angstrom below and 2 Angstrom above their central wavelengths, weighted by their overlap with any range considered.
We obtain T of 1.9 Angstrom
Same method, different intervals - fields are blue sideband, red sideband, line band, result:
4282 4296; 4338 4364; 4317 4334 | -1.0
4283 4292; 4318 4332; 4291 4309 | 3.3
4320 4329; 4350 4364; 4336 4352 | 0.5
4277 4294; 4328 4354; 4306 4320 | 1.5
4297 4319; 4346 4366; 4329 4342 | -0.7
